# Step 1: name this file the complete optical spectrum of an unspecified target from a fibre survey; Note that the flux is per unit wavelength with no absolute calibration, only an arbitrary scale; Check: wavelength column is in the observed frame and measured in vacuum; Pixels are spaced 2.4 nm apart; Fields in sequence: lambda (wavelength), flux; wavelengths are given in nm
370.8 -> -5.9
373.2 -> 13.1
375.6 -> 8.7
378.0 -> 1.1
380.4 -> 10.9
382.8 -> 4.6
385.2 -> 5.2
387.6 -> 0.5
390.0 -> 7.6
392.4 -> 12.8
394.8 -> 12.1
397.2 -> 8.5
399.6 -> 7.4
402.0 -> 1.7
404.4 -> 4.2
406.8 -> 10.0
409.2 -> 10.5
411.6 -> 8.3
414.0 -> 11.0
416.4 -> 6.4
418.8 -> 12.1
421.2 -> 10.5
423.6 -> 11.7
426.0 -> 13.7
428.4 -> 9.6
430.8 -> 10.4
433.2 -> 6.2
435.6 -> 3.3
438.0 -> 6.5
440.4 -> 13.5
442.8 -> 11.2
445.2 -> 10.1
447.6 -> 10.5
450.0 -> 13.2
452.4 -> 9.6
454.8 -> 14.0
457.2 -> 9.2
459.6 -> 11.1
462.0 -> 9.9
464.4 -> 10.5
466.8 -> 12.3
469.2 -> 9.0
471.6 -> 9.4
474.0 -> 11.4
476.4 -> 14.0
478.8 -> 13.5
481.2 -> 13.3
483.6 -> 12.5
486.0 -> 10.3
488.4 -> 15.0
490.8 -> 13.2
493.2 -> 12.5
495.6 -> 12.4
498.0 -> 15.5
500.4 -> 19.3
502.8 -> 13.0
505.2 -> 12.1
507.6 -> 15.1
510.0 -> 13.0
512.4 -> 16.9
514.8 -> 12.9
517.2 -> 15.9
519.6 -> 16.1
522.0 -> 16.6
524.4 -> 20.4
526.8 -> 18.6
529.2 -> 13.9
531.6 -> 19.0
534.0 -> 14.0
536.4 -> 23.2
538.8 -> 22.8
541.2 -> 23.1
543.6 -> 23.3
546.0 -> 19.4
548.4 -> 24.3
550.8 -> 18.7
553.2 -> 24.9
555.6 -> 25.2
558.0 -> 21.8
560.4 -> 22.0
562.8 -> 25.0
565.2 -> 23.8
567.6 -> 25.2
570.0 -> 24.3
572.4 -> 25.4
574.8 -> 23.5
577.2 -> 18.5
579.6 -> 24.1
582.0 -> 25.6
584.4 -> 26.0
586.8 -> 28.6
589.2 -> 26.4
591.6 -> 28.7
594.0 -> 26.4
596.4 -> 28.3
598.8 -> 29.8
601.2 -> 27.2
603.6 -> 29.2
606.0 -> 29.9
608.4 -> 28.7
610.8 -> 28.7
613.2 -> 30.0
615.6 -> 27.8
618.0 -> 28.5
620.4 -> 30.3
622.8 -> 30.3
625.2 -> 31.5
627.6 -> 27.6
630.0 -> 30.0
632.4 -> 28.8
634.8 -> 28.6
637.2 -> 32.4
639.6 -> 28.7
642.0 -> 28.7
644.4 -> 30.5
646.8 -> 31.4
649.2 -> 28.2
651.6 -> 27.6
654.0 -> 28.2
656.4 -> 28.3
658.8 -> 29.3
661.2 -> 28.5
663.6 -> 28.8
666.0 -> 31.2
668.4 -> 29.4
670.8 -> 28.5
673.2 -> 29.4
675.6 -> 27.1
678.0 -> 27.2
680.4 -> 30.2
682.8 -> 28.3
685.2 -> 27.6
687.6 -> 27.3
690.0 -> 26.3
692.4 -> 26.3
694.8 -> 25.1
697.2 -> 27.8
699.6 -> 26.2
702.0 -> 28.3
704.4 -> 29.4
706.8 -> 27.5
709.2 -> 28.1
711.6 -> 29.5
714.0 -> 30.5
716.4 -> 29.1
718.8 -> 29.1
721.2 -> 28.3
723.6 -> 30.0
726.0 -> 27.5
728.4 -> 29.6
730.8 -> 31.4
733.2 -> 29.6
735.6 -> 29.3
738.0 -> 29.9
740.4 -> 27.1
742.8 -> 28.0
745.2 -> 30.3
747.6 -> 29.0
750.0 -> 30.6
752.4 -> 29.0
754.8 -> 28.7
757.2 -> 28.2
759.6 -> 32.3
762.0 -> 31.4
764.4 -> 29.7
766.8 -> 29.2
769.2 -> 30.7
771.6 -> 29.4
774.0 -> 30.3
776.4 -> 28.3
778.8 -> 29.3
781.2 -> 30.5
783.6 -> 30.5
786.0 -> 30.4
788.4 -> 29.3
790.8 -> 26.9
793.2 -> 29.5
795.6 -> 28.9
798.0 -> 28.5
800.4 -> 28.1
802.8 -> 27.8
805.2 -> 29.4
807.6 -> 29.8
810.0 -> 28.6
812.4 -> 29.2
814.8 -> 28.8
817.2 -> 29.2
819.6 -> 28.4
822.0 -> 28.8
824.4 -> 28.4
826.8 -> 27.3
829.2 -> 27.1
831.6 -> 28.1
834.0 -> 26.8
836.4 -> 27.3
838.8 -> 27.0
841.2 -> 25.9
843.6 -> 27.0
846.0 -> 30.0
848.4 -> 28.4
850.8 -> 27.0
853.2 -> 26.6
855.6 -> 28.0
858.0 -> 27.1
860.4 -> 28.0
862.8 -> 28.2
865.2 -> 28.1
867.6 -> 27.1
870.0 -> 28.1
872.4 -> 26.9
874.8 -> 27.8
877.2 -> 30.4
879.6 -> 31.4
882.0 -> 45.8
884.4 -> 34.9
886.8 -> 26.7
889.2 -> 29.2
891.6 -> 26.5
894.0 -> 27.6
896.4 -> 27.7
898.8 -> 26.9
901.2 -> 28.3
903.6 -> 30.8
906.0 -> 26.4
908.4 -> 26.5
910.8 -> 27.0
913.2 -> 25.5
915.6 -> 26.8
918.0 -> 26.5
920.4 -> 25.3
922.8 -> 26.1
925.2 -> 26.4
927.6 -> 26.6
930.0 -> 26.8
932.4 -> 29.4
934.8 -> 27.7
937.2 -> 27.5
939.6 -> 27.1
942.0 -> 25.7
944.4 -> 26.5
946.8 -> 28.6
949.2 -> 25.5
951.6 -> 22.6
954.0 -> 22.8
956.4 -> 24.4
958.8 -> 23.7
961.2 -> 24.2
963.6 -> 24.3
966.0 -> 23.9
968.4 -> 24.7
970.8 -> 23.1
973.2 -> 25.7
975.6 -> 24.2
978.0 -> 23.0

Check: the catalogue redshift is 0.34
